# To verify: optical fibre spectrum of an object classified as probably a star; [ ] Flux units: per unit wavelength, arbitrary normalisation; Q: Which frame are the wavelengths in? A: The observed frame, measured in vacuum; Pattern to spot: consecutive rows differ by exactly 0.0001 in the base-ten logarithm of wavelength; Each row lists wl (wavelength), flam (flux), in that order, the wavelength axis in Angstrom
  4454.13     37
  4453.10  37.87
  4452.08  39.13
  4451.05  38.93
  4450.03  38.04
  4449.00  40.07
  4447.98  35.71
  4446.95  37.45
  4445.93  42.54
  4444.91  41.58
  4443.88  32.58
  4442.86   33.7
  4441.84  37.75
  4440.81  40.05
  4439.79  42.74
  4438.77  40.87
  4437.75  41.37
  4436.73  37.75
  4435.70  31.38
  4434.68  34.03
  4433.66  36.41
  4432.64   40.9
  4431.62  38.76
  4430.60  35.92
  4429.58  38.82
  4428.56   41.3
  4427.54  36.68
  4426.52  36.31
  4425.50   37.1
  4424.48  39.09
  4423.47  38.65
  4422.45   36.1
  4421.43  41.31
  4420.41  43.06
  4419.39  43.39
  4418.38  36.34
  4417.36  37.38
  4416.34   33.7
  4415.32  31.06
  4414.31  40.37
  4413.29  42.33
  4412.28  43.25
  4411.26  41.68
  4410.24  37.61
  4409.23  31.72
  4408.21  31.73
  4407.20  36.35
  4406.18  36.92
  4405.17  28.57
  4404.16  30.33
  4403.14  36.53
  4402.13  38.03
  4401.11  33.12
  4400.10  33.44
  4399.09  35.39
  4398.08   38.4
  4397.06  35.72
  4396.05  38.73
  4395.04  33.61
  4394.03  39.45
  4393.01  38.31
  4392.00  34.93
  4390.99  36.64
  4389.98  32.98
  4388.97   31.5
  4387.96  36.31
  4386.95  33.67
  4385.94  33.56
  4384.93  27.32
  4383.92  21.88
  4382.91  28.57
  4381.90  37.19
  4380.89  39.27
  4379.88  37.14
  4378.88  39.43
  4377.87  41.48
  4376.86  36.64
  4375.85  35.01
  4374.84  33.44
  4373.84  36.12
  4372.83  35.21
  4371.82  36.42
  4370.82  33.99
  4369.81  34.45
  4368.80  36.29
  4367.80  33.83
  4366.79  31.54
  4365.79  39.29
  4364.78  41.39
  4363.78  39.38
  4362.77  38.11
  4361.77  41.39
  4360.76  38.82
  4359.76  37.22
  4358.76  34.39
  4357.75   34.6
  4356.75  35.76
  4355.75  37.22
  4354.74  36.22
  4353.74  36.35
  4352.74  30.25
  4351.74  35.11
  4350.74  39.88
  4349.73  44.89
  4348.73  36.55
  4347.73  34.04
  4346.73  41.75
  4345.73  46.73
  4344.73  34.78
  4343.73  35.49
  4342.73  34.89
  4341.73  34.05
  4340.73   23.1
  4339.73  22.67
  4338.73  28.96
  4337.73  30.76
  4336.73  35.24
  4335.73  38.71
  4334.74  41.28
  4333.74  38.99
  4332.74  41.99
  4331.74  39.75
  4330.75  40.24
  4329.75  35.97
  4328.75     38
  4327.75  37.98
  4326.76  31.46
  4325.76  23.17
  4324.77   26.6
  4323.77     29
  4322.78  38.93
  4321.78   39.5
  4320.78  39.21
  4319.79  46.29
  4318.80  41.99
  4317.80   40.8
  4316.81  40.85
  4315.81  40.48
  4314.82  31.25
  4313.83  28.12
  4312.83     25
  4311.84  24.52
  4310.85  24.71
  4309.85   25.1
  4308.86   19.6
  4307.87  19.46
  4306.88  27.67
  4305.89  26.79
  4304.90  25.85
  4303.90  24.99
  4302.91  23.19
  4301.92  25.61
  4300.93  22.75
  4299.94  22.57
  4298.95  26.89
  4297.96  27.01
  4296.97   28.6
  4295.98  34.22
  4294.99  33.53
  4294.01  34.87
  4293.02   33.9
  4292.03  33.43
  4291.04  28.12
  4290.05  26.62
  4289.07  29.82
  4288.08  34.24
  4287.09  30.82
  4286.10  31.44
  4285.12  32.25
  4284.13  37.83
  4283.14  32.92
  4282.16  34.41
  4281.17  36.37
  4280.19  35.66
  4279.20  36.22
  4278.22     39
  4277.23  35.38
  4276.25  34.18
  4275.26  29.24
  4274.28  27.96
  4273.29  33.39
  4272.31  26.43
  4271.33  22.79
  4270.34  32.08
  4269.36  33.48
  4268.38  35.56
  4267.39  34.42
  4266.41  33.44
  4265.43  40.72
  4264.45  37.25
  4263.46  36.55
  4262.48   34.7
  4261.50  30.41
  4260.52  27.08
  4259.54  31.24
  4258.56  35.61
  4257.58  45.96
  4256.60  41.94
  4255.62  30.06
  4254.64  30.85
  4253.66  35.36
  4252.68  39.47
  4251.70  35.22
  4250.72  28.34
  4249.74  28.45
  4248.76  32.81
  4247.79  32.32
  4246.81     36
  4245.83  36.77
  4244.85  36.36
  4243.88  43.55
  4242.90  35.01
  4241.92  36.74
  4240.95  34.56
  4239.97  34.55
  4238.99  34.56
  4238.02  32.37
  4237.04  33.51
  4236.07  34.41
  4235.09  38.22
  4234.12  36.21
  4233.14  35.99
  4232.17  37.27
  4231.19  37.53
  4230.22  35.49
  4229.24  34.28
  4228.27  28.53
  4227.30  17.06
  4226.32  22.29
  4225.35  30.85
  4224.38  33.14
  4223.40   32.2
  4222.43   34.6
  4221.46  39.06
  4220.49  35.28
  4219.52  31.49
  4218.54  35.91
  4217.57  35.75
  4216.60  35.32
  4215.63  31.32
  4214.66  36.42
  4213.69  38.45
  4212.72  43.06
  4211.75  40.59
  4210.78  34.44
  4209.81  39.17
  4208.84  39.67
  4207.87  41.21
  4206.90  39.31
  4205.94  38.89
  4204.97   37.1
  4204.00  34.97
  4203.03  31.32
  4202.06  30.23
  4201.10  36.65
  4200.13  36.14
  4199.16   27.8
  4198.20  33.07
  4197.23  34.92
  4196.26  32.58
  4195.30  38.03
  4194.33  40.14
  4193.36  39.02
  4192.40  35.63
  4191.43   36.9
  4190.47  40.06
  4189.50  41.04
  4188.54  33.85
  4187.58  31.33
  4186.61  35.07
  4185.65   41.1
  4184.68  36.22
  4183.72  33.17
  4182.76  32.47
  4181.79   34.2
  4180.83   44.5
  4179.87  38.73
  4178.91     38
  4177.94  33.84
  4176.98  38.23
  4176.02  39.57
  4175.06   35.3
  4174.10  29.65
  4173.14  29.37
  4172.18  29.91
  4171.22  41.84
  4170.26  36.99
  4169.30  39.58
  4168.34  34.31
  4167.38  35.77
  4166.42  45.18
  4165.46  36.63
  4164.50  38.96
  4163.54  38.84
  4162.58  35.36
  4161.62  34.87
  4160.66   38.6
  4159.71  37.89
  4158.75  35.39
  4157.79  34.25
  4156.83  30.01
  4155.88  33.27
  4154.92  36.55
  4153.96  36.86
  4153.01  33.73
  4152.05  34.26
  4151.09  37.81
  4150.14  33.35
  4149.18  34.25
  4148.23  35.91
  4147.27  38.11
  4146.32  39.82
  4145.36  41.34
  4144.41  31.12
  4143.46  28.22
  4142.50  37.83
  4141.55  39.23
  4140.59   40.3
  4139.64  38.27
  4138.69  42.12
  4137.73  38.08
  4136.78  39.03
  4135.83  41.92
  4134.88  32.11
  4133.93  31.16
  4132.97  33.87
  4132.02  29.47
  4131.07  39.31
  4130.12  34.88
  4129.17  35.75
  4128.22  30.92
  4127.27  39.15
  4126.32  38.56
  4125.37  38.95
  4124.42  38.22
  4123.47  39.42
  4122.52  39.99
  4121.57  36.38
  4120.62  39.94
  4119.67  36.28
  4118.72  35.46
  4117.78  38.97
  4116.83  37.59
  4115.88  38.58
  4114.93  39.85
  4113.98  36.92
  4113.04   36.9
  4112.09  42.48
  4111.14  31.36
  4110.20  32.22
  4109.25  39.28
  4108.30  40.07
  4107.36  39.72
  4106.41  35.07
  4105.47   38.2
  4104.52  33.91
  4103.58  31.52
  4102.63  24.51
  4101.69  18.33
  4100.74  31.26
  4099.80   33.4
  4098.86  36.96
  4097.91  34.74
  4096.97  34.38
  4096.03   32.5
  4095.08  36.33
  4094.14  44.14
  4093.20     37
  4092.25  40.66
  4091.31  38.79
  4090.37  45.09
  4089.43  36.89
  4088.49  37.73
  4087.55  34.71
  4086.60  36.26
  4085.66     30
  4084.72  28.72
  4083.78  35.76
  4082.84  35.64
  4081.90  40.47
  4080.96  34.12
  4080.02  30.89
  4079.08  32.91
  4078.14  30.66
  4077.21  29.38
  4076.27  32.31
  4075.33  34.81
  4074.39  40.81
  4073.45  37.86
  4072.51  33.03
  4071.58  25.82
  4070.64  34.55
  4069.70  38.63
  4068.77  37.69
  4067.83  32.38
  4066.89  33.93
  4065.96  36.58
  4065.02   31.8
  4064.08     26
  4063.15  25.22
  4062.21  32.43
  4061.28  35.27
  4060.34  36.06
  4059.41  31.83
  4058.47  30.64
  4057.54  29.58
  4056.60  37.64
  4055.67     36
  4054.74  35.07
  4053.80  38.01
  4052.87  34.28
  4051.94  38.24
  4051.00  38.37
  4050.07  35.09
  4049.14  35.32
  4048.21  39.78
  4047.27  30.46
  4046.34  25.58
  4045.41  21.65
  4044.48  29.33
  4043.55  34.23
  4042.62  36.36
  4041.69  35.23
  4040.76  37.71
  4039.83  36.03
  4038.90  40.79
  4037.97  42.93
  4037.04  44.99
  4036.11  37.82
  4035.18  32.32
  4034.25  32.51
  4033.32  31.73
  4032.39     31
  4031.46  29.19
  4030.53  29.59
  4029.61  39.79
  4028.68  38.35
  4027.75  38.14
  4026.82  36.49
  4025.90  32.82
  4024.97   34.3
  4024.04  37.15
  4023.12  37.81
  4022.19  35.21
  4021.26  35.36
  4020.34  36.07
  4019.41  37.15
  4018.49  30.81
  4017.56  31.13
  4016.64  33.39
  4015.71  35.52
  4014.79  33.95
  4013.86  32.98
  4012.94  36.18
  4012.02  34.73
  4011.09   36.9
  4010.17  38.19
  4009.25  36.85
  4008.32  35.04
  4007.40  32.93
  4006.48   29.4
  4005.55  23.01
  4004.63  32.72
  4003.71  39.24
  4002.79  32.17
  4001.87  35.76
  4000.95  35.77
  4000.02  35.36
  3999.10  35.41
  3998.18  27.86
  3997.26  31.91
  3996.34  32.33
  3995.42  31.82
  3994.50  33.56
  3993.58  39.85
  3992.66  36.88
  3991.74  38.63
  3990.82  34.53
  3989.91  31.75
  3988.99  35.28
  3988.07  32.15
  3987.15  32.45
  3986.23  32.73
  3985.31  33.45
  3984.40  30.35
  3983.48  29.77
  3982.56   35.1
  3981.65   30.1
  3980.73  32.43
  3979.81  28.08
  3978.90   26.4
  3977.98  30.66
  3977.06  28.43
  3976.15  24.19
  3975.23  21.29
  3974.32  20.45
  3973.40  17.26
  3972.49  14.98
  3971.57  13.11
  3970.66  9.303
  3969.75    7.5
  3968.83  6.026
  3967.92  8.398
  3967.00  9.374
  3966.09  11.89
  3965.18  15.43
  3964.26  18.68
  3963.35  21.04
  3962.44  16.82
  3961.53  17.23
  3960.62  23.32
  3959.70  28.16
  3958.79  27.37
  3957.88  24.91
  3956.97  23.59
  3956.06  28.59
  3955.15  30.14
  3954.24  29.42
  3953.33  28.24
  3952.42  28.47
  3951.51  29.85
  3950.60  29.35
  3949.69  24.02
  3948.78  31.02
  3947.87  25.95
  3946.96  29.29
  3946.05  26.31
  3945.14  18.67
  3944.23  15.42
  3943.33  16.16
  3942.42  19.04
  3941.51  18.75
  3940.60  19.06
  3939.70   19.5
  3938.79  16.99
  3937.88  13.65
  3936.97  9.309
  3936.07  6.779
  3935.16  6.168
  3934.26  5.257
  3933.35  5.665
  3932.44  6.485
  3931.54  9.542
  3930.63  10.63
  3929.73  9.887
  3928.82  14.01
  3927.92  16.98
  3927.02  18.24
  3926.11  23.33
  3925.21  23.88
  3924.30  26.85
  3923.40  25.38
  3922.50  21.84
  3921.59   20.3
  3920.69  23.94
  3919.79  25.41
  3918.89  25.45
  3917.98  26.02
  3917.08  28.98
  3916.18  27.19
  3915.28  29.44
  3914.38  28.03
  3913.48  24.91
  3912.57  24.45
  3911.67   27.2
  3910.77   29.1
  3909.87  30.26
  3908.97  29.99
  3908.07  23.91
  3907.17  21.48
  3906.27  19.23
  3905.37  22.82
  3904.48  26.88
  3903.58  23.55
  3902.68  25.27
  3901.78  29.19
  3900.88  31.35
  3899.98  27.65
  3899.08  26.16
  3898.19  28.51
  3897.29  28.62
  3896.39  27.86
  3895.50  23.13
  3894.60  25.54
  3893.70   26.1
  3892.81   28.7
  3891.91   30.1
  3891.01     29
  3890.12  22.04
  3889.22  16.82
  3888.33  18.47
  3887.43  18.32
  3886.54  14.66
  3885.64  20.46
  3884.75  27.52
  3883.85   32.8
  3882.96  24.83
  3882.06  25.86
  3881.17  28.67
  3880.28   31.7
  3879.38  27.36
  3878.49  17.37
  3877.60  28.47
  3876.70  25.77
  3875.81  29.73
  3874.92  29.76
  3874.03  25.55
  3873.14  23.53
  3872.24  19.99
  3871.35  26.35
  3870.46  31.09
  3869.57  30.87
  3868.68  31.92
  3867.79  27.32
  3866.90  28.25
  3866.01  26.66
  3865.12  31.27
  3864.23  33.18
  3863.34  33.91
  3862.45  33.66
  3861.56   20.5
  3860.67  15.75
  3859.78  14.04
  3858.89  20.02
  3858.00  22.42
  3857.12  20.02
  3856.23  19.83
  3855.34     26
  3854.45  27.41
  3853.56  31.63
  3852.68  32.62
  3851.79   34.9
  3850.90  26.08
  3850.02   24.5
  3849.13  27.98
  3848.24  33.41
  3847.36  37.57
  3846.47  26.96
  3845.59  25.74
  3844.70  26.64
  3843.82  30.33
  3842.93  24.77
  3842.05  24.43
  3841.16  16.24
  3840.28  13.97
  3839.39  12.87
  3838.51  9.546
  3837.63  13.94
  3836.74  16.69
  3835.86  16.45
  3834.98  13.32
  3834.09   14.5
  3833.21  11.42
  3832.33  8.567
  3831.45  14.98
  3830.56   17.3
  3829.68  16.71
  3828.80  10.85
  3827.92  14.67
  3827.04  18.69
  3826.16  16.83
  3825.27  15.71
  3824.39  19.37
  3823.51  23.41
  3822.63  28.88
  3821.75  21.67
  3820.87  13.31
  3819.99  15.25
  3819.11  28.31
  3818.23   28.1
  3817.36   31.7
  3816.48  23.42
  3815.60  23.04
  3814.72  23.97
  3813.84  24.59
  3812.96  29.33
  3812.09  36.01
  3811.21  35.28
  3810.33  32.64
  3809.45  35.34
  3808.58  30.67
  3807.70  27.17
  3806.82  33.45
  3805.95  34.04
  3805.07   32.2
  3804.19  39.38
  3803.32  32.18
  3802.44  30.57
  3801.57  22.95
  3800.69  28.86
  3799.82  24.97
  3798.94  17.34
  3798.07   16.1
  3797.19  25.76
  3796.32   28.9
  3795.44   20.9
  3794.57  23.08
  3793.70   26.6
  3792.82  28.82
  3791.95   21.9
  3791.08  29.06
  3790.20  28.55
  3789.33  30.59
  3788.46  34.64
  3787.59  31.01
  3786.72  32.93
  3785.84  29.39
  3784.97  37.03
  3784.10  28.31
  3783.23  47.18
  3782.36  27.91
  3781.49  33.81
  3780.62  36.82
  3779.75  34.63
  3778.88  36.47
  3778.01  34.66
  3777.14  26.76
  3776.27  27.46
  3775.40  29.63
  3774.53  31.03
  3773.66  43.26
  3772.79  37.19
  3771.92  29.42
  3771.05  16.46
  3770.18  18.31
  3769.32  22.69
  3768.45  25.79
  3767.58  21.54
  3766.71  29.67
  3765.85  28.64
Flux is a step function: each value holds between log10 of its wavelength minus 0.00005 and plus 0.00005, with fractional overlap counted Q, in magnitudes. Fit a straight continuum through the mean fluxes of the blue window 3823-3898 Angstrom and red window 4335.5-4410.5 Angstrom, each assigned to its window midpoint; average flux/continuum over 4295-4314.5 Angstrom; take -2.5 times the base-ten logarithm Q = 0.30 mag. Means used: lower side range 23.5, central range 25.6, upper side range 35.3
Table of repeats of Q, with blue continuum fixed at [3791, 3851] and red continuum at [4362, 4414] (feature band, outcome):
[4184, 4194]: -0.18 mag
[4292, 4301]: 0.13 mag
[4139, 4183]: -0.18 mag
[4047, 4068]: -0.19 mag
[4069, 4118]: -0.20 mag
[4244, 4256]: -0.04 mag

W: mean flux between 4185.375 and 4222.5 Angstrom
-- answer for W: 36.3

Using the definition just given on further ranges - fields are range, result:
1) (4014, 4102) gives 34.5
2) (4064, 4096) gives 35.1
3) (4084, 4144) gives 36.2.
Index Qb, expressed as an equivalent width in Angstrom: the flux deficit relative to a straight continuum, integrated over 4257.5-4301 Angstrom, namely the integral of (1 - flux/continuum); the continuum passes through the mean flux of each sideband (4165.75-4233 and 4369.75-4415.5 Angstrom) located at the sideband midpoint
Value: 3.7 Angstrom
